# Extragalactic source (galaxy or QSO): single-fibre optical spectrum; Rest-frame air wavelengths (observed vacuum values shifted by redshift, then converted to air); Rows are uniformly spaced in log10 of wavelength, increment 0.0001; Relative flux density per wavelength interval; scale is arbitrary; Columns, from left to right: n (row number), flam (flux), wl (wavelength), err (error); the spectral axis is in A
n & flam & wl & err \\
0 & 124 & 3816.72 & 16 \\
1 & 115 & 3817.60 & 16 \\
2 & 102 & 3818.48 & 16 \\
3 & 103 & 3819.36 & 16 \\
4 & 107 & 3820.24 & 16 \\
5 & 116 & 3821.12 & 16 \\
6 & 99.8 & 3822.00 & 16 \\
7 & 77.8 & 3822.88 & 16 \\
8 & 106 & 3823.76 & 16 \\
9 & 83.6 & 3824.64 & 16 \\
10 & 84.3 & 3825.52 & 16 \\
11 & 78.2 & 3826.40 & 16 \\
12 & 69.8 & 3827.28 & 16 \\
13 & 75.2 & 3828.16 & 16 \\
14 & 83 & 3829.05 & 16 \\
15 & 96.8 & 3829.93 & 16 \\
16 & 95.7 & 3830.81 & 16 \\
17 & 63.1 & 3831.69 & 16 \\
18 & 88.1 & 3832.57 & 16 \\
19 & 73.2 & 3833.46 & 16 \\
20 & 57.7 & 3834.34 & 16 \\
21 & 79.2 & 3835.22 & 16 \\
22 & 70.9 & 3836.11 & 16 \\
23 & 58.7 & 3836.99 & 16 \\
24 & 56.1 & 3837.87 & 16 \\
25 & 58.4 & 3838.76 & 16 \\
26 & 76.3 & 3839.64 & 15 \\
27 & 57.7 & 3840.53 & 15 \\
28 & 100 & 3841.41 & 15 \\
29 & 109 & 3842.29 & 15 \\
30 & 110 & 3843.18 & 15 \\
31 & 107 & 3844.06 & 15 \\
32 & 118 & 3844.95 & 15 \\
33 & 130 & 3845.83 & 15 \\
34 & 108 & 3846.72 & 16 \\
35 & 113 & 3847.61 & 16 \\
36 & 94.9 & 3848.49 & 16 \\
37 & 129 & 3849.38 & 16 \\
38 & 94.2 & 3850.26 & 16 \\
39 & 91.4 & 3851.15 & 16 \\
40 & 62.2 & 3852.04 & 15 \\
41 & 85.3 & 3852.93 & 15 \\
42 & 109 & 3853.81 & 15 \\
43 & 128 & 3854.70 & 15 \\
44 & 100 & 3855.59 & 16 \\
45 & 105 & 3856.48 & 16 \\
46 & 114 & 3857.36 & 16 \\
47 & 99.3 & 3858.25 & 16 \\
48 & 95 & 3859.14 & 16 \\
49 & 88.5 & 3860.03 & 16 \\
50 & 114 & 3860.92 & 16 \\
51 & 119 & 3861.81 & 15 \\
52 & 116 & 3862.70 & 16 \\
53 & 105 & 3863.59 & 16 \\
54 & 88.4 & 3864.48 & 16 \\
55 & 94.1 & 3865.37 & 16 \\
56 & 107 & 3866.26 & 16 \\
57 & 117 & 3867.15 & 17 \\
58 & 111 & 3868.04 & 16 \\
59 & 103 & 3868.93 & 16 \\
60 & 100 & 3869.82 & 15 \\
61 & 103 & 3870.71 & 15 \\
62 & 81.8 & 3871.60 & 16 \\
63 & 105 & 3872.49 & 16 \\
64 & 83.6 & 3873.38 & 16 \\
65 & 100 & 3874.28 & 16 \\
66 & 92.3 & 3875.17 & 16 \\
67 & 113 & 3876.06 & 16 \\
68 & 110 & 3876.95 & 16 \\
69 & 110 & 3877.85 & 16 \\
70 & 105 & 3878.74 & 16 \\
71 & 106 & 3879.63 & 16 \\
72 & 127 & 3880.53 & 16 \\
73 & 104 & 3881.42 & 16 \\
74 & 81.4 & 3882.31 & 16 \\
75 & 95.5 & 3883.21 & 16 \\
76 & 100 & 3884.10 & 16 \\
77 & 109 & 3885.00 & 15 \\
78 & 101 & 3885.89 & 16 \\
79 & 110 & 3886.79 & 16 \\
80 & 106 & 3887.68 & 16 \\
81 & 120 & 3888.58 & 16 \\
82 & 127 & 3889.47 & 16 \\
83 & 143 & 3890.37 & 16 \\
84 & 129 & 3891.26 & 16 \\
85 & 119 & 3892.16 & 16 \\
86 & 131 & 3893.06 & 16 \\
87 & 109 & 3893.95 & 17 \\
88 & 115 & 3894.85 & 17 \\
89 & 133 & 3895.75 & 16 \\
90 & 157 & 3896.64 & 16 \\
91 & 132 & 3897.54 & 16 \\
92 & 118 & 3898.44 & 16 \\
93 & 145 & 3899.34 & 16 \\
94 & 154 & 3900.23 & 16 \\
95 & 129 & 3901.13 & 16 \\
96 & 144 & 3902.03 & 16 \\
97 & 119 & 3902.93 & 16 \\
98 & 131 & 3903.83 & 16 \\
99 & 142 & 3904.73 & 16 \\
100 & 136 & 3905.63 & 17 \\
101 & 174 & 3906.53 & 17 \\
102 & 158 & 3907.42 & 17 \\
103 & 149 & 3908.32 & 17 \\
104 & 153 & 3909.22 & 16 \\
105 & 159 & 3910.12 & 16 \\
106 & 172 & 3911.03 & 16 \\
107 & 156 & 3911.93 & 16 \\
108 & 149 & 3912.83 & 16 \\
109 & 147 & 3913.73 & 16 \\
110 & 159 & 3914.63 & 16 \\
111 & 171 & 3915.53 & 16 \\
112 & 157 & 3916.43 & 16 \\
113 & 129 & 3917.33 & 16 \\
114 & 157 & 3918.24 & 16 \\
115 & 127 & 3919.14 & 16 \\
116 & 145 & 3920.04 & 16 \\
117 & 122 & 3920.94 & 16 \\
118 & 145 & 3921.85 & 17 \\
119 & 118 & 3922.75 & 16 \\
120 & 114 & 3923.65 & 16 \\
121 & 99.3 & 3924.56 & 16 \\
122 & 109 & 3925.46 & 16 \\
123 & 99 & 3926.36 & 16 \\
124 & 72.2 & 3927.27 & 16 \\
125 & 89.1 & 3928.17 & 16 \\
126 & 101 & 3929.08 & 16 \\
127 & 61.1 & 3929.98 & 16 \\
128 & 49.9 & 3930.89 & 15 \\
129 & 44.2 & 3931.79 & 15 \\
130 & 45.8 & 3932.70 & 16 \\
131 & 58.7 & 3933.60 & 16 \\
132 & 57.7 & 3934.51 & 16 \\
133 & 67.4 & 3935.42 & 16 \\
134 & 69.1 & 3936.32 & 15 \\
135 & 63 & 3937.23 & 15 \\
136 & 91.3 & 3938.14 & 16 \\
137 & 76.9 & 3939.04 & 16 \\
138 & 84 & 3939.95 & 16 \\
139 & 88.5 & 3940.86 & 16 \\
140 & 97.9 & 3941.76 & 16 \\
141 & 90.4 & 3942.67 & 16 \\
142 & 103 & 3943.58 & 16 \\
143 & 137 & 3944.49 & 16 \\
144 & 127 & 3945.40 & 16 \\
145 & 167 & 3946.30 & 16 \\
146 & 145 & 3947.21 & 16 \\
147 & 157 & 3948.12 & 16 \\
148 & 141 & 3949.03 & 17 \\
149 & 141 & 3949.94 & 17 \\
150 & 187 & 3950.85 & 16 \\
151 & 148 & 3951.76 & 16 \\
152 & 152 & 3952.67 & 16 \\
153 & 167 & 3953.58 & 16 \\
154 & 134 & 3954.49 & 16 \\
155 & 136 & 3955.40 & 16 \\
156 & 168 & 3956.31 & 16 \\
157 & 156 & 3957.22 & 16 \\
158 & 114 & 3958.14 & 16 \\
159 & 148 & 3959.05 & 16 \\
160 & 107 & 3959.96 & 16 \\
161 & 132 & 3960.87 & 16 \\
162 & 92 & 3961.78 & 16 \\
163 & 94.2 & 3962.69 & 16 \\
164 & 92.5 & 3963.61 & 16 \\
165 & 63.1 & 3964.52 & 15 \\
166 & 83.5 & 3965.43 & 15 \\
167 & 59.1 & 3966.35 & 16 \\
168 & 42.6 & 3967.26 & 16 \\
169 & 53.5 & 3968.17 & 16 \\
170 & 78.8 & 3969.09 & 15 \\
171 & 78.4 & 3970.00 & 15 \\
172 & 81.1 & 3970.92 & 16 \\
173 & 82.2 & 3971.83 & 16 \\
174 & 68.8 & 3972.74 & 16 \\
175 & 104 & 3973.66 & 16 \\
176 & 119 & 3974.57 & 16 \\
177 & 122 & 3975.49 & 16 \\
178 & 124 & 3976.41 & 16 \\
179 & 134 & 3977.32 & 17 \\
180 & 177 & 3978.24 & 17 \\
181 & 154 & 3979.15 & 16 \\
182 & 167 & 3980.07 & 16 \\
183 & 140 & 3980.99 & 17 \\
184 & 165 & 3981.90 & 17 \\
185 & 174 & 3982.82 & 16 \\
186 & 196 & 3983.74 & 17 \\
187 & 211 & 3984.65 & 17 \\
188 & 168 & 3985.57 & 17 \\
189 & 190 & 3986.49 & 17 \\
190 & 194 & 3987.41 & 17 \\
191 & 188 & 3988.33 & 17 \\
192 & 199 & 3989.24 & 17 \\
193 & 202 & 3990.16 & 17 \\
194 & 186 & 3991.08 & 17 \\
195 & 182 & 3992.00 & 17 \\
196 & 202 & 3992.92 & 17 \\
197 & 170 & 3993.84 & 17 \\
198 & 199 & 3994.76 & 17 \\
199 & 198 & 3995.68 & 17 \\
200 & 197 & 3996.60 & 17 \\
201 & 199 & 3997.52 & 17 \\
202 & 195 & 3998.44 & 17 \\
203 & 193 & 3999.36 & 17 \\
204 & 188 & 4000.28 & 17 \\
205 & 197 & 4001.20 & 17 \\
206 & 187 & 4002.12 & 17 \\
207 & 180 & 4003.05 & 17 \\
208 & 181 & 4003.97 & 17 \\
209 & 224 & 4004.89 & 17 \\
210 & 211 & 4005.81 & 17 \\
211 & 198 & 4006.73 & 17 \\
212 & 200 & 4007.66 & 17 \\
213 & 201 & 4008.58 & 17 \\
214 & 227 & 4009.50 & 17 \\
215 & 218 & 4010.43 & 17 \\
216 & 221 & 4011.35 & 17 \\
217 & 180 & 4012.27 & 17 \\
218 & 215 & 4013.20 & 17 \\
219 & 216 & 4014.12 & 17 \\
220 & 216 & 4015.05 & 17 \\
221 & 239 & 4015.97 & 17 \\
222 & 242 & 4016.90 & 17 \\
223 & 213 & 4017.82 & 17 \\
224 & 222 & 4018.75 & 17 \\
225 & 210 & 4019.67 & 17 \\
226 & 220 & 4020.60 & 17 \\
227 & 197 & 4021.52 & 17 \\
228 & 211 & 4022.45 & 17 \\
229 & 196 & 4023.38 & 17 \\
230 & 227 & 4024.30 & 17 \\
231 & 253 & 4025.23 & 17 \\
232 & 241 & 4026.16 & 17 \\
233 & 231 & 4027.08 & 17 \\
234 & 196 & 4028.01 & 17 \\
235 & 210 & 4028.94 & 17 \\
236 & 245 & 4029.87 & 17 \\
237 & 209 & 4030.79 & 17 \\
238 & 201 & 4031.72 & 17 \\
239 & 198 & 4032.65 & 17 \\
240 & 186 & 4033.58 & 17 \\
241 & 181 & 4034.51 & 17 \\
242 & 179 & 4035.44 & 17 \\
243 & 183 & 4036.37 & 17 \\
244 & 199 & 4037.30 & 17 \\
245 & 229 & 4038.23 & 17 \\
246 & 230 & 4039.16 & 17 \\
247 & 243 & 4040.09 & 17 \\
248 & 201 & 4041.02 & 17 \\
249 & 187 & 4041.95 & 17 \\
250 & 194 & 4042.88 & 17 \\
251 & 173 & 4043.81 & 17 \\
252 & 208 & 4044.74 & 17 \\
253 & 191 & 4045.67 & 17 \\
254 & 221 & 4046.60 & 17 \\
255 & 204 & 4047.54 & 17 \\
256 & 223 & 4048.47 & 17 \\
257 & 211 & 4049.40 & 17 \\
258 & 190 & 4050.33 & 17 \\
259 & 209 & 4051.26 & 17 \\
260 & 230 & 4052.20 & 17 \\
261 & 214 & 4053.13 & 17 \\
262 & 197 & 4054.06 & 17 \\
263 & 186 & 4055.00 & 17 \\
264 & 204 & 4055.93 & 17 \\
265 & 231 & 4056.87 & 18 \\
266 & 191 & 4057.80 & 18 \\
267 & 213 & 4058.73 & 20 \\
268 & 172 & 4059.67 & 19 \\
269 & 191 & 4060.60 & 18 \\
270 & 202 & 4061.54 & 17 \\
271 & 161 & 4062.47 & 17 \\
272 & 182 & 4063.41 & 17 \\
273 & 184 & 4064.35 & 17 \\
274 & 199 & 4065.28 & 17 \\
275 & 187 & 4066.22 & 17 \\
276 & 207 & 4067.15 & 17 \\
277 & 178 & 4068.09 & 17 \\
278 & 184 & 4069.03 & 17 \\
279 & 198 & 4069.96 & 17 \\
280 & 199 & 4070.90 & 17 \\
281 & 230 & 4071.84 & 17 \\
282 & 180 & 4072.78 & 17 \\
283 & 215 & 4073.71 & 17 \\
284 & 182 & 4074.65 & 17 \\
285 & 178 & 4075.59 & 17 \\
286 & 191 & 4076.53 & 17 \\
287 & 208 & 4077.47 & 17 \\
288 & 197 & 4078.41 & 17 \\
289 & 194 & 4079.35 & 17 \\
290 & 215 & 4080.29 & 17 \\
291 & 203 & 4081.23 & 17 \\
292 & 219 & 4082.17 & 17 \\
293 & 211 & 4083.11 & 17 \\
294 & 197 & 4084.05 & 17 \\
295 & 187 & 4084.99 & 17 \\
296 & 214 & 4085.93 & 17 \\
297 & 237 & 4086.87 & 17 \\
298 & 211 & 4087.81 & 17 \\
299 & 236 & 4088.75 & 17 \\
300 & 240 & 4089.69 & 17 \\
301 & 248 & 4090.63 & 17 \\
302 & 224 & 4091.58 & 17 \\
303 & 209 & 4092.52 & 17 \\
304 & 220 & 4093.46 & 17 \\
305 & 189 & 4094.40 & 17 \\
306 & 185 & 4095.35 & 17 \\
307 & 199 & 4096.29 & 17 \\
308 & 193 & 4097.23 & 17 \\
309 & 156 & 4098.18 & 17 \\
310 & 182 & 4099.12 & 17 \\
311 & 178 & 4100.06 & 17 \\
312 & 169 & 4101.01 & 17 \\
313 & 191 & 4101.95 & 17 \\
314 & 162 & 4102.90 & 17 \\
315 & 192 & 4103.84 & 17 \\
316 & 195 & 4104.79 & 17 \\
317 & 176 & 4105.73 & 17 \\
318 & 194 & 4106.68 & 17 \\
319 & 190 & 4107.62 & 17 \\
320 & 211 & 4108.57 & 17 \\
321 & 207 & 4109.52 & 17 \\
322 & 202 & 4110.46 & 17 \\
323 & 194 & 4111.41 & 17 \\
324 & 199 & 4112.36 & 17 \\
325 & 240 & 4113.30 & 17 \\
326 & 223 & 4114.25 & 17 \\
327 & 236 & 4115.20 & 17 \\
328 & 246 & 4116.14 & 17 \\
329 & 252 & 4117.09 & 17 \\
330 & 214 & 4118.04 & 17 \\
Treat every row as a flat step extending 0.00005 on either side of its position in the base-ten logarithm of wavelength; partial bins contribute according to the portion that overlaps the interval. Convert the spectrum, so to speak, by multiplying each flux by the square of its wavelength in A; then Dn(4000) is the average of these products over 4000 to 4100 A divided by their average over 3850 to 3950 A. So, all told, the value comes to 1.9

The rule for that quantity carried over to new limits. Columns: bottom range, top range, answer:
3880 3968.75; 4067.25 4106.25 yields 1.83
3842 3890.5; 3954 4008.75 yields 1.53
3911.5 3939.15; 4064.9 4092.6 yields 2.12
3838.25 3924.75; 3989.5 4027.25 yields 1.87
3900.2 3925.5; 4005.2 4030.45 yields 1.61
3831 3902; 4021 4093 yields 2.16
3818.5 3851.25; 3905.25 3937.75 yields 1.35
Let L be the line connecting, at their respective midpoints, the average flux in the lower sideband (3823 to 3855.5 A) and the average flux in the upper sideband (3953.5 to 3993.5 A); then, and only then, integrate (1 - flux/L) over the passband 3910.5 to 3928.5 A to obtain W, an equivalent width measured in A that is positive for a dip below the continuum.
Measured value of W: -2.53 A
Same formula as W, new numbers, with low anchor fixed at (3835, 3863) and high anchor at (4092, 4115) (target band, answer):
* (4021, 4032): -3.6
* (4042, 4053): -2.0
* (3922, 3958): 6.6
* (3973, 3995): -2.8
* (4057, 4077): -1.3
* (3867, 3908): -2.3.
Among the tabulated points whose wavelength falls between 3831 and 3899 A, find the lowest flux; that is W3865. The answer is 56.1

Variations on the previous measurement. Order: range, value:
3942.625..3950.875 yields 90.4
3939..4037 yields 42.6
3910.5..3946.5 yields 44.2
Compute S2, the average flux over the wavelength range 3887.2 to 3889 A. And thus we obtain 113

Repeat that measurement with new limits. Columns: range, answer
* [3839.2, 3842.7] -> 85.7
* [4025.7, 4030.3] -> 224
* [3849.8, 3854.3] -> 89.1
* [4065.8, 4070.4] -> 191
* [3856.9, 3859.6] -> 103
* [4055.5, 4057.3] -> 217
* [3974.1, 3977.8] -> 125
